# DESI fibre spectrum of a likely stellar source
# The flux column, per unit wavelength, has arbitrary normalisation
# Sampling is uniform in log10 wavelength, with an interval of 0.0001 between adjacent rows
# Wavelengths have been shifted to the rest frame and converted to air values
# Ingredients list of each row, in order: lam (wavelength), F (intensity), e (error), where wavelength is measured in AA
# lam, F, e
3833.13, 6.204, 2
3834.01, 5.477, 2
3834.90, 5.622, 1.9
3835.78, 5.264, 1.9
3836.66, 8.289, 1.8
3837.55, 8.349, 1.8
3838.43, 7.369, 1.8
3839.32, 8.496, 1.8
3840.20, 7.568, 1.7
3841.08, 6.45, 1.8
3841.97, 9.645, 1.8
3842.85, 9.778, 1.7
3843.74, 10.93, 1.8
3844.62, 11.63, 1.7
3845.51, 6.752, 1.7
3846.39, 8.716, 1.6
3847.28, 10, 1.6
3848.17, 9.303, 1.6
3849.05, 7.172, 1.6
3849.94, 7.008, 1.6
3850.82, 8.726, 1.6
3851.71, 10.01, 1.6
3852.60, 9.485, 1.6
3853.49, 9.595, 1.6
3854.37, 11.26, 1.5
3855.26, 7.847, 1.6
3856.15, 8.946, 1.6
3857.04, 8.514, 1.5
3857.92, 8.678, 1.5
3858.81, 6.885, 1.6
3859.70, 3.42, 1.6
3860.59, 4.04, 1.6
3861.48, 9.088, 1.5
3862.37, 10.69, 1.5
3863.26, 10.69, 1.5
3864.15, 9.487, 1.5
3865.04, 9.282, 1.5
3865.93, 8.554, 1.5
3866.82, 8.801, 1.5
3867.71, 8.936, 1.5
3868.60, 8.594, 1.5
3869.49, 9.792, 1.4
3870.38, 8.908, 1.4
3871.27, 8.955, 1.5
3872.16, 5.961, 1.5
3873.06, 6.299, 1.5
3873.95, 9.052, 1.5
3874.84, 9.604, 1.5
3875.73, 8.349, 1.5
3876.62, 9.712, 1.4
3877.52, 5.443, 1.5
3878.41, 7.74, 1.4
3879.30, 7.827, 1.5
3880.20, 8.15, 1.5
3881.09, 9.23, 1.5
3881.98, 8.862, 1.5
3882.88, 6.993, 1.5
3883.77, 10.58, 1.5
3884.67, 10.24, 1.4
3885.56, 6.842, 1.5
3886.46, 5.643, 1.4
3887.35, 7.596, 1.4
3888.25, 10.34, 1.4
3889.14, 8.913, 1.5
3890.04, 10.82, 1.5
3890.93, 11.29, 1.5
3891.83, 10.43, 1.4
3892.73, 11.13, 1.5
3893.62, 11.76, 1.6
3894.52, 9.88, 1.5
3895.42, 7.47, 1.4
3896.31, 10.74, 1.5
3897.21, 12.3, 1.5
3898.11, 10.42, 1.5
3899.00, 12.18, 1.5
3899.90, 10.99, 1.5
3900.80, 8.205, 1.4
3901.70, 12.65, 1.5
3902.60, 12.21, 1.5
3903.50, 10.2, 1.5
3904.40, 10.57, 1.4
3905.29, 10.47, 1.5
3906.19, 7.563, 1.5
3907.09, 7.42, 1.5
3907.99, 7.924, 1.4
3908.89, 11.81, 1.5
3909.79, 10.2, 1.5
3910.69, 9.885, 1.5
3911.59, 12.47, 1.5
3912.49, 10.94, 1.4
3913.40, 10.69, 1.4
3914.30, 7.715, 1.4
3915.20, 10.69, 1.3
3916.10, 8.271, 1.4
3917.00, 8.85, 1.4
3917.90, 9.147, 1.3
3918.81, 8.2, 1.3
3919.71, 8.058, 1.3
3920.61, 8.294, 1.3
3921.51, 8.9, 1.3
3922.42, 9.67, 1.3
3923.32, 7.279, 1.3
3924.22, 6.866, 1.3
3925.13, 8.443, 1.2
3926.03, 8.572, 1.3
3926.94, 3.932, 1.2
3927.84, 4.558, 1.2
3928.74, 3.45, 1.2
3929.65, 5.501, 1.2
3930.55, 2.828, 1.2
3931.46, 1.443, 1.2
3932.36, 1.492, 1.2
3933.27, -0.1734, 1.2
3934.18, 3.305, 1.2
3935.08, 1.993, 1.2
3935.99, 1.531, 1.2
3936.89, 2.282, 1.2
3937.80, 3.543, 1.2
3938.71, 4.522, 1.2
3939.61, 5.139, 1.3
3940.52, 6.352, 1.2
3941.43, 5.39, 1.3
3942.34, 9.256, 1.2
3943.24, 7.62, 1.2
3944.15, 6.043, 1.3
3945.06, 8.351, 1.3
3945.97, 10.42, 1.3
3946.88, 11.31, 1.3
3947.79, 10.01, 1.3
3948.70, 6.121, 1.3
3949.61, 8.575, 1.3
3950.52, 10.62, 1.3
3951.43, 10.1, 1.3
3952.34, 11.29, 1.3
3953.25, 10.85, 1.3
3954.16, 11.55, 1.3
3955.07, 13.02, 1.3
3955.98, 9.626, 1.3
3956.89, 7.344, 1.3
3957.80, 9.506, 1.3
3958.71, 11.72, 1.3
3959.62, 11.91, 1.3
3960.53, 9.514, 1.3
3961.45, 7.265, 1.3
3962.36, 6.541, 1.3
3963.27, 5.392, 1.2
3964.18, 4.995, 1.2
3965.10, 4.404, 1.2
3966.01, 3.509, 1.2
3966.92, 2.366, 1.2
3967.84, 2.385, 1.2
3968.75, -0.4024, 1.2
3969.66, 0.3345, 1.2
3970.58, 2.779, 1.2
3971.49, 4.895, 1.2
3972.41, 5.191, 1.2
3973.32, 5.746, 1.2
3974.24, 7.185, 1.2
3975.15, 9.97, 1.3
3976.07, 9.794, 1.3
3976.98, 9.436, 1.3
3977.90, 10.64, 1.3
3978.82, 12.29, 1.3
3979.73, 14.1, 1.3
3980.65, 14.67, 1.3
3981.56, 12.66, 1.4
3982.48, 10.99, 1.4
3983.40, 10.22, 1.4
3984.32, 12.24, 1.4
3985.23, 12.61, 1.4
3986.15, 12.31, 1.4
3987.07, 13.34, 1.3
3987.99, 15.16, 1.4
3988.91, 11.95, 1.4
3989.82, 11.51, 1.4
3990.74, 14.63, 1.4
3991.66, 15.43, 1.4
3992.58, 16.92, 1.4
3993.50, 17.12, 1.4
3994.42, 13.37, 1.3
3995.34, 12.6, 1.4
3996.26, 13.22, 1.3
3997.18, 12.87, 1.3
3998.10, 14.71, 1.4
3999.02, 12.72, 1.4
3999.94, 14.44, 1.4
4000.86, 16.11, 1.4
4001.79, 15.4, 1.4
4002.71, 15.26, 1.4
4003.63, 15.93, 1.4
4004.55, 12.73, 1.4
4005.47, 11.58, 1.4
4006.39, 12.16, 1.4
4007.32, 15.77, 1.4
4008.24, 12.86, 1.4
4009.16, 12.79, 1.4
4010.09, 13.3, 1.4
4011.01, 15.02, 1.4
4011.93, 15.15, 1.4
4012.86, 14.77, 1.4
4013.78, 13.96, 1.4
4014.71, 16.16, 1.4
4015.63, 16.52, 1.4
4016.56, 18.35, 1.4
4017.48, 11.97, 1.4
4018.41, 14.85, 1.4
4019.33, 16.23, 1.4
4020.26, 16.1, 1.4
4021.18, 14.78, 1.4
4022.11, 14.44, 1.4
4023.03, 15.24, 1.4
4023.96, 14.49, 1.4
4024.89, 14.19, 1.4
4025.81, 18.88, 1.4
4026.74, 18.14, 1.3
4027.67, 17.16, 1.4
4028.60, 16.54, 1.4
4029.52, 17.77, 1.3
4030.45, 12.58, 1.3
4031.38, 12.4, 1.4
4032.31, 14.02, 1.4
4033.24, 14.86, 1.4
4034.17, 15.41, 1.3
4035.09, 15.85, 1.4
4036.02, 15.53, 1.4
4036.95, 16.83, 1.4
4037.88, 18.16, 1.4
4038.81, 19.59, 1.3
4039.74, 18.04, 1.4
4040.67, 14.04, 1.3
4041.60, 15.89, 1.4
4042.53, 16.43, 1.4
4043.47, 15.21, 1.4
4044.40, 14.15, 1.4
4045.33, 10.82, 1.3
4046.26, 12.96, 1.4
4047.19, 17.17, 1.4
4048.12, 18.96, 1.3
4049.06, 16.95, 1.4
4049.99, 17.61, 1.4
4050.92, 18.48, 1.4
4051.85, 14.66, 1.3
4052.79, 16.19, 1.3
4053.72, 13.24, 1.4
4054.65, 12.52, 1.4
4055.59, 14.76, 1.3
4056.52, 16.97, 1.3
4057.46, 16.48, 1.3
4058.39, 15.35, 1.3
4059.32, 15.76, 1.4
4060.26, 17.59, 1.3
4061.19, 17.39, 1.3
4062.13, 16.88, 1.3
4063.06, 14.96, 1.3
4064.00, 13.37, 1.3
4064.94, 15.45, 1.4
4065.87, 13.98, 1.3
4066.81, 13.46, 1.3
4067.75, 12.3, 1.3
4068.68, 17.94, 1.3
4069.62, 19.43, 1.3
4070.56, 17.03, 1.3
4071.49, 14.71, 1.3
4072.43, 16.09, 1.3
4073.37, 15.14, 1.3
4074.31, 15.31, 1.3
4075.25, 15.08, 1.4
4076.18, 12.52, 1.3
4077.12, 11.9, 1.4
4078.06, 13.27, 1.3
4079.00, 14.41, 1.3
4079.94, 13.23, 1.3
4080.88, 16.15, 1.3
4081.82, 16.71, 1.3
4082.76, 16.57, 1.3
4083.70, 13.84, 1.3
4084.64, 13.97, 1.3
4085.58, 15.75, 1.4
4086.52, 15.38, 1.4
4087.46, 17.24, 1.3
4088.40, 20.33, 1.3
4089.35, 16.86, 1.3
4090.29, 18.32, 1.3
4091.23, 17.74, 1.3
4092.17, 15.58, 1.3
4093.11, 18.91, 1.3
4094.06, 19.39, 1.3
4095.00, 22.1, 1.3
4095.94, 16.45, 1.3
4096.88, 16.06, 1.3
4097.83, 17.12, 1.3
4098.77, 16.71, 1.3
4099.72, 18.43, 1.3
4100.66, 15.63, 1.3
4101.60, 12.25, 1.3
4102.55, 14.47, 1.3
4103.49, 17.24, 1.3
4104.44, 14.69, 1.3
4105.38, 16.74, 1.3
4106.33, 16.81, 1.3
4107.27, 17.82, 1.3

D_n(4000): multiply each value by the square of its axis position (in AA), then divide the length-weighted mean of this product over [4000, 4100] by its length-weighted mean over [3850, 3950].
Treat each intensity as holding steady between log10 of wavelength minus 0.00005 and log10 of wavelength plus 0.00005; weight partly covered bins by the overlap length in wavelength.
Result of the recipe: 2.1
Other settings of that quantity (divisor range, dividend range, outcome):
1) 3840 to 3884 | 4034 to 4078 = 2.01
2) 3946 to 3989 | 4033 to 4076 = 1.85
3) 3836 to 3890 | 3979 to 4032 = 1.82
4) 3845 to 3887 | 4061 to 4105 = 2.11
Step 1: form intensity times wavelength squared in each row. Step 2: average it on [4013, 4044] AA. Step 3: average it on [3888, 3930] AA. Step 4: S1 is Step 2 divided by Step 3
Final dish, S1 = 1.80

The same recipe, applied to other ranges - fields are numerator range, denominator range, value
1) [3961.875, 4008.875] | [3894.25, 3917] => 1.10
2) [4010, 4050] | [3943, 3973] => 2.19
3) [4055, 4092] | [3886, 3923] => 1.73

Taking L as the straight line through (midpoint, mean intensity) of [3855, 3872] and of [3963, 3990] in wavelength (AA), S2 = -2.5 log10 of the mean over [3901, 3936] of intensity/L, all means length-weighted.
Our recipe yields 0.11 mag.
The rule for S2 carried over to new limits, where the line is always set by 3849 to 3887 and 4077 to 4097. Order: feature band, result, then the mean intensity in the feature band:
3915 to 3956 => 0.484 mag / 6.98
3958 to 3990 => 0.402 mag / 8.55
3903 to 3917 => 0.017 mag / 9.77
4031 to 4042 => -0.094 mag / 15.9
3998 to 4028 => -0.089 mag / 14.9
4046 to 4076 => -0.018 mag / 15.7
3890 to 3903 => -0.150 mag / 10.8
